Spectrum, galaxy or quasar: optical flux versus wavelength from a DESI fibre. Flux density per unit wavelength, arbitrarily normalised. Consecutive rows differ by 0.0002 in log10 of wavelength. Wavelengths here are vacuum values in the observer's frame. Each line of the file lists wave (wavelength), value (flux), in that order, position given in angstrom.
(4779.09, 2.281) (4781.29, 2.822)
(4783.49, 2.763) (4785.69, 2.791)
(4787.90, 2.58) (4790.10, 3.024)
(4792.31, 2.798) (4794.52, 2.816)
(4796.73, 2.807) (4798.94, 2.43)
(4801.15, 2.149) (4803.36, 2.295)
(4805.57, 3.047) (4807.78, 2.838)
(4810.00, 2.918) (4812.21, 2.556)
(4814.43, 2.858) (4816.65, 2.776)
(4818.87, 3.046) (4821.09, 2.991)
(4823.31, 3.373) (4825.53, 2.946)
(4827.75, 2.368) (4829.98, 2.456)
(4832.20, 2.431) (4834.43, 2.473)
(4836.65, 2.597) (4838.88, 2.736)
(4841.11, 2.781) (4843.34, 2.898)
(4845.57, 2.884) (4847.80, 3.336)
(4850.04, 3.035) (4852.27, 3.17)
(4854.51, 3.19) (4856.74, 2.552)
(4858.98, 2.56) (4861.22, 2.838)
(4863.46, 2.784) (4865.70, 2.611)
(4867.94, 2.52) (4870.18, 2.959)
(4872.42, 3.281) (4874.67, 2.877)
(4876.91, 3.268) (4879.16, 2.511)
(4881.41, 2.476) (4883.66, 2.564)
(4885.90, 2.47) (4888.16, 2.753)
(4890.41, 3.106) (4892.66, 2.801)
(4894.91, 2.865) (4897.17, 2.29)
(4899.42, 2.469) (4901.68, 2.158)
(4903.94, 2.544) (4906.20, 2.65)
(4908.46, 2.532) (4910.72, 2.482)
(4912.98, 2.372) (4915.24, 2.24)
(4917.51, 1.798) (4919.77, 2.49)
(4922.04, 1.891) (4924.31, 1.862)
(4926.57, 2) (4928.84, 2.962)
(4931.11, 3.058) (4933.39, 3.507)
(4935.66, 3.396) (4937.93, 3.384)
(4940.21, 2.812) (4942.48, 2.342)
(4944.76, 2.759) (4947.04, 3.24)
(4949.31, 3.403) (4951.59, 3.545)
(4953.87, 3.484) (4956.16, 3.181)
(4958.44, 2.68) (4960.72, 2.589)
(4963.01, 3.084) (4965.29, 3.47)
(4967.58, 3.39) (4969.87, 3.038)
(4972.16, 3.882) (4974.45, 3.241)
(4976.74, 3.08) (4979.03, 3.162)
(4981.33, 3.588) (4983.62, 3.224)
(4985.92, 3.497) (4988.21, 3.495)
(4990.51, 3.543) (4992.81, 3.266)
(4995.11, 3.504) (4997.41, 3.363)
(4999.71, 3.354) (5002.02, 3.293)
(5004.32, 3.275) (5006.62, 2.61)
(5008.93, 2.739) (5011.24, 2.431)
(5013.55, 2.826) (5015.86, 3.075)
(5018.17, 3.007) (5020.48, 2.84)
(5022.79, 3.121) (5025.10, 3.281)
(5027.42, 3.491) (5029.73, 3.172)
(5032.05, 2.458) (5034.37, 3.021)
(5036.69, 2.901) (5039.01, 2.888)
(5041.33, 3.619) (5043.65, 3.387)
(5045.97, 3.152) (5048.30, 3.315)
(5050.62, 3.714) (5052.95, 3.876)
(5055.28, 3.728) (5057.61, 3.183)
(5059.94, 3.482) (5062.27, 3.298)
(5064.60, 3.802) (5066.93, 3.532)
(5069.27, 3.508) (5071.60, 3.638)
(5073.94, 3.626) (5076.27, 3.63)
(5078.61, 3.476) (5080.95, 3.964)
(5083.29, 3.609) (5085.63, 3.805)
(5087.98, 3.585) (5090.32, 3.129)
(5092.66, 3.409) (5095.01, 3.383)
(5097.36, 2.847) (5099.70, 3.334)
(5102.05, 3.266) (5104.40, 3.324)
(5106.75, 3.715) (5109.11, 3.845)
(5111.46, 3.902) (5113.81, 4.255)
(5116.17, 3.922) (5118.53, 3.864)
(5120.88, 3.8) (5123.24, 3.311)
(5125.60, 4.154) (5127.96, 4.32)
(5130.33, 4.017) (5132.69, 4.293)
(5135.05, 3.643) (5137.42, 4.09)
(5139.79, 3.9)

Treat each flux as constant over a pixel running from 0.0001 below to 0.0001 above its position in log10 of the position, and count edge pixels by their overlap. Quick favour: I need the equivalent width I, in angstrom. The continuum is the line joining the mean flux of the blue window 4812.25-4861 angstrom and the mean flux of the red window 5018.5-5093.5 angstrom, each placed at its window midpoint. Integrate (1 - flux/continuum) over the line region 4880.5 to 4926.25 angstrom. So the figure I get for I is 8.6 angstrom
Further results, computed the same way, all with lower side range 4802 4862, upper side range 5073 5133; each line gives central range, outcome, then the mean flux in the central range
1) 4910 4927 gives 5.2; 2.14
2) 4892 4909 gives 2.8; 2.53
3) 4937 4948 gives 0.9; 2.89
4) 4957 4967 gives 0.7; 2.99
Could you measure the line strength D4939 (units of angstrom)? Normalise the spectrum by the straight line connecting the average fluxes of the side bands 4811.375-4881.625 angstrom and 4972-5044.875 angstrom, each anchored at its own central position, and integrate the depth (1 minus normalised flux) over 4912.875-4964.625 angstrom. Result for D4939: 3.8 angstrom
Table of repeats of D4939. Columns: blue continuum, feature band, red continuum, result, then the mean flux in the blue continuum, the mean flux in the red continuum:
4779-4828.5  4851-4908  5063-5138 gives 5.1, 2.76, 3.68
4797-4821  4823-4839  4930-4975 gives 0.8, 2.71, 3.17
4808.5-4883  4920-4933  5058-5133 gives 2.8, 2.82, 3.65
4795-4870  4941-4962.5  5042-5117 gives 0.8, 2.77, 3.55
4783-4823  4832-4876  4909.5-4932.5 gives -4.5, 2.76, 2.33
